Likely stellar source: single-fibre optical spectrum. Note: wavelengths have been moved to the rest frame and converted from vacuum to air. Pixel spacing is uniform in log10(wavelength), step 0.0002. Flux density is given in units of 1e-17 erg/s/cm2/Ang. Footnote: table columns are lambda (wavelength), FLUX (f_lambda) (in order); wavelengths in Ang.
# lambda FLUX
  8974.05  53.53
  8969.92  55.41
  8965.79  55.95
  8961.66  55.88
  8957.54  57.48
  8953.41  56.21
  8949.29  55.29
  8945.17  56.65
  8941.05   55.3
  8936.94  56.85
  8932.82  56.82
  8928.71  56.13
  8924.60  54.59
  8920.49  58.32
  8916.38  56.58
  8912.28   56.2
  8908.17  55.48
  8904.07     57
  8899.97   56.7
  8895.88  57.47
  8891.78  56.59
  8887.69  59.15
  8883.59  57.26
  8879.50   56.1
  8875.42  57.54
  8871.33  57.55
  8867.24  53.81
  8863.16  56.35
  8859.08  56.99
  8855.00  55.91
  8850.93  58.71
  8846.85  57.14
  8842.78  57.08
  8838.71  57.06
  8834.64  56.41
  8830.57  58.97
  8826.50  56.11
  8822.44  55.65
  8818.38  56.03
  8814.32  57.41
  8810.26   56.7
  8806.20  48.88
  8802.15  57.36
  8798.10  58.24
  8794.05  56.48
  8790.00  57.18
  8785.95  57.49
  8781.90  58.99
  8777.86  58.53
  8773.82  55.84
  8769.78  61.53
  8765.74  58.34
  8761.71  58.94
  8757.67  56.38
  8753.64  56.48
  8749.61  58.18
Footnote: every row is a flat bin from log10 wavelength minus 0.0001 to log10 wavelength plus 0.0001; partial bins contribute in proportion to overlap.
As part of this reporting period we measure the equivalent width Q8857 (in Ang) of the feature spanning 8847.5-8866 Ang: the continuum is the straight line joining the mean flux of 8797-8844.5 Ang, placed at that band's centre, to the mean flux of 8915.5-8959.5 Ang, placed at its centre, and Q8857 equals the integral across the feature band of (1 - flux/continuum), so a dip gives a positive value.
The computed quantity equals -0.2 Ang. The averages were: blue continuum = 56.3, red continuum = 56.4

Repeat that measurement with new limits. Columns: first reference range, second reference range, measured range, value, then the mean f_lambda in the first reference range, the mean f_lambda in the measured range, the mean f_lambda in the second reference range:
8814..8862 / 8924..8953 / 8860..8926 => -0.3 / 56.9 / 56.7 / 56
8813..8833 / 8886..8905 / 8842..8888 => 0.2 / 56.8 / 56.9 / 57.4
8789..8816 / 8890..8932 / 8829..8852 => -0.5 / 56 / 57.5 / 56.5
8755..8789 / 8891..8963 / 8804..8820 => 0.8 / 58.2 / 54.7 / 56.4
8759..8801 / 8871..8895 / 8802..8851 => 1.2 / 58.1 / 56.3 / 57.3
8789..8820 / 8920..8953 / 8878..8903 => -0.5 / 56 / 57.2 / 56.2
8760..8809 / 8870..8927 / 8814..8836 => 0.2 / 57.3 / 56.7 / 56.9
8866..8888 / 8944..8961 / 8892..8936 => 0.0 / 56.8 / 56.5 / 56.4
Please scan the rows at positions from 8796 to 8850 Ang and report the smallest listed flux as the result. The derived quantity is 48.88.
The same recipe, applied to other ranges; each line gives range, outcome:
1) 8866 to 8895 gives 53.81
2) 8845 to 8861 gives 55.91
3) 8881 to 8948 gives 54.59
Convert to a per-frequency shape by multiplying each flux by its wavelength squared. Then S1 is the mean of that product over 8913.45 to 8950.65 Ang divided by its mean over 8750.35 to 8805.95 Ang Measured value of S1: 1.0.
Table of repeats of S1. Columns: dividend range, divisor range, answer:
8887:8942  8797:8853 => 1.02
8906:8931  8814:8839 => 1.01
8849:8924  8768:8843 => 1.02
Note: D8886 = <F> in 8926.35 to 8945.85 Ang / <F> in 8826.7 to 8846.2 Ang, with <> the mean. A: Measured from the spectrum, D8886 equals 0.98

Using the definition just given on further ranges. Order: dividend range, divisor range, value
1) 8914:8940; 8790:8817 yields 1.01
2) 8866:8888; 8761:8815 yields 0.99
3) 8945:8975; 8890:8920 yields 0.99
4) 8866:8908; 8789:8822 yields 1.02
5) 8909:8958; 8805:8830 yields 1.01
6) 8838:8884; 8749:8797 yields 0.98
